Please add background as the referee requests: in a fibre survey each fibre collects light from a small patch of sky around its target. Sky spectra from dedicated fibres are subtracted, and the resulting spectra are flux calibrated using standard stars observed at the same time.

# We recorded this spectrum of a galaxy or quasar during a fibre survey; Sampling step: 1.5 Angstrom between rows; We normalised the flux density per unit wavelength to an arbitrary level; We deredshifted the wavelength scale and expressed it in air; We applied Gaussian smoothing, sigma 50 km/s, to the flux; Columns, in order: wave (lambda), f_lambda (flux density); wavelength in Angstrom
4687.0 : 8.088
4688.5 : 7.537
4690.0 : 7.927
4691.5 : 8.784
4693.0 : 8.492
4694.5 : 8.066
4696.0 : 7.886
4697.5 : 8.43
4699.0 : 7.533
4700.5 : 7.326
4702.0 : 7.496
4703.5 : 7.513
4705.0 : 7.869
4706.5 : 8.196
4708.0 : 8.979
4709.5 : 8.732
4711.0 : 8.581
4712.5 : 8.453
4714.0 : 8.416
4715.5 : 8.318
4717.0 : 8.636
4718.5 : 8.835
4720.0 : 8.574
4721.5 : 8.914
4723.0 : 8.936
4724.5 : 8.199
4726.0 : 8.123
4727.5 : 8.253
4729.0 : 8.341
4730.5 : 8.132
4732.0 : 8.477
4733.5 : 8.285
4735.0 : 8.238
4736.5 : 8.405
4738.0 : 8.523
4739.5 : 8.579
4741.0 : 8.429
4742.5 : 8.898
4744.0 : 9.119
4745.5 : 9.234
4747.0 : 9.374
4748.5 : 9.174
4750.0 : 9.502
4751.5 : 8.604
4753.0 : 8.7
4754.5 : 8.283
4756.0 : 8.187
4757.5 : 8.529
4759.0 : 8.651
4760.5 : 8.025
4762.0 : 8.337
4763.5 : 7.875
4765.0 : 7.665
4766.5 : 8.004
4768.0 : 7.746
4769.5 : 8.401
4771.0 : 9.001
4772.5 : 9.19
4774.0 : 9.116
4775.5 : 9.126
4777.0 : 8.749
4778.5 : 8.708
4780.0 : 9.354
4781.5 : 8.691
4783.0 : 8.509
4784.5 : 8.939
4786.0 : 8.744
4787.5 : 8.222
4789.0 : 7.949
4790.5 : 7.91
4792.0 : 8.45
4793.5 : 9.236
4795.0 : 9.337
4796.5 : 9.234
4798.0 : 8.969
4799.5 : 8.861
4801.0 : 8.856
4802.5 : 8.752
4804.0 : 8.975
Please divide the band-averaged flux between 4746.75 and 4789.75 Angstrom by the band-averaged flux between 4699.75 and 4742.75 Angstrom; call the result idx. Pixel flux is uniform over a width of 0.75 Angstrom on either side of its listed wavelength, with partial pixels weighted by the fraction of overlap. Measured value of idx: 1.03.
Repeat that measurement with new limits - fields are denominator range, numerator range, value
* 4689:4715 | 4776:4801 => 1.07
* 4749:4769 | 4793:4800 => 1.10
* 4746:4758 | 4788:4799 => 0.99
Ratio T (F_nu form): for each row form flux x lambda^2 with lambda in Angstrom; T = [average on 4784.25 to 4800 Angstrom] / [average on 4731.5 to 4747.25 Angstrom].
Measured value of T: 1.0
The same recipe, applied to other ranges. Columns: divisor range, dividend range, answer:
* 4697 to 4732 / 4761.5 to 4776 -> 1.04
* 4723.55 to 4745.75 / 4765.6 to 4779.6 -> 1.04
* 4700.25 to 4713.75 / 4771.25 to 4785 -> 1.13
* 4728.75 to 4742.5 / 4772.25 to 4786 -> 1.08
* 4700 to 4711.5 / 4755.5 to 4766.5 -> 1.03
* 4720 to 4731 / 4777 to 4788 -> 1.06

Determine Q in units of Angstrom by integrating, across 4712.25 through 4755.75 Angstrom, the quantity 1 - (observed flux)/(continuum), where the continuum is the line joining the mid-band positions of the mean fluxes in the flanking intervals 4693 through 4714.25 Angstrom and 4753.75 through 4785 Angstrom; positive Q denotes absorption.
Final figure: -1.6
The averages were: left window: 8.11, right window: 8.52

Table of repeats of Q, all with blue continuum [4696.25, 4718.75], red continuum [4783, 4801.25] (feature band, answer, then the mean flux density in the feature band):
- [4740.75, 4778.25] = -0.6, 8.64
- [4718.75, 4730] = -0.2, 8.49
